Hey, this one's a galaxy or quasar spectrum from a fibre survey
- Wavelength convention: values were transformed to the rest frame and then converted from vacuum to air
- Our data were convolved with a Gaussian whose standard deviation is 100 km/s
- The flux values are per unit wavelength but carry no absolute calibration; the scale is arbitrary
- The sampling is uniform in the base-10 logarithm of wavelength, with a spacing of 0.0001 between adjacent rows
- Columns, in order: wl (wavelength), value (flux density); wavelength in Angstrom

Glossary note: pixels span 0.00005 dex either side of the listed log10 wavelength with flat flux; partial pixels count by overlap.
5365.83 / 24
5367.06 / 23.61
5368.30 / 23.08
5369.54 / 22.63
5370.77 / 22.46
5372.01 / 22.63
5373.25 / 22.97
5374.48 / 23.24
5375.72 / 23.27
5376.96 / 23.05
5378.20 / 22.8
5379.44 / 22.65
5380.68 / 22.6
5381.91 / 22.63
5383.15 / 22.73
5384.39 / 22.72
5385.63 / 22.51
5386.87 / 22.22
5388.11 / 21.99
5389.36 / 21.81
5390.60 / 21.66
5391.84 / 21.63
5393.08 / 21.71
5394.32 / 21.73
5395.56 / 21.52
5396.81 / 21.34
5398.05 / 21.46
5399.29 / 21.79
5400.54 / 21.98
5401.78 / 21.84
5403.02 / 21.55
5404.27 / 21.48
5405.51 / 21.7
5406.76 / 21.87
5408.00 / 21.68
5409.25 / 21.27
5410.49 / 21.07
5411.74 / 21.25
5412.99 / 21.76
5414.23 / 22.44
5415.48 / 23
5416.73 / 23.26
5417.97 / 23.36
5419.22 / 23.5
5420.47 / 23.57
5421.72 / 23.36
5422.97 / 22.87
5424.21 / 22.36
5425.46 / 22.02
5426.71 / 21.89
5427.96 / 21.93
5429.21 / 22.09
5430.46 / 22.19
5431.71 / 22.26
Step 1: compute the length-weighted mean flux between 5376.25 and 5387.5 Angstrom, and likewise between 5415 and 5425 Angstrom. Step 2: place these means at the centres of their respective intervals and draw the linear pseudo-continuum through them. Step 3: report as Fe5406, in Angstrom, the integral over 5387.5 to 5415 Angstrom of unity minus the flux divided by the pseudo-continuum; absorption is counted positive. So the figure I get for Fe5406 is 1.5 Angstrom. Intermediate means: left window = 22.7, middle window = 21.7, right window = 23.2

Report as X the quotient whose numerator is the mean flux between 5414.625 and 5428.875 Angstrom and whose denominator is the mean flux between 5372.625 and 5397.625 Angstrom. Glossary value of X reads 1.02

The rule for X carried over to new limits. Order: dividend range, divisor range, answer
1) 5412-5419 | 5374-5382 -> 0.99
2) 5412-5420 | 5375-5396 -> 1.02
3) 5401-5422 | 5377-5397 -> 1.00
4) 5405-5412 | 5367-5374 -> 0.94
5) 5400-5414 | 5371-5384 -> 0.95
